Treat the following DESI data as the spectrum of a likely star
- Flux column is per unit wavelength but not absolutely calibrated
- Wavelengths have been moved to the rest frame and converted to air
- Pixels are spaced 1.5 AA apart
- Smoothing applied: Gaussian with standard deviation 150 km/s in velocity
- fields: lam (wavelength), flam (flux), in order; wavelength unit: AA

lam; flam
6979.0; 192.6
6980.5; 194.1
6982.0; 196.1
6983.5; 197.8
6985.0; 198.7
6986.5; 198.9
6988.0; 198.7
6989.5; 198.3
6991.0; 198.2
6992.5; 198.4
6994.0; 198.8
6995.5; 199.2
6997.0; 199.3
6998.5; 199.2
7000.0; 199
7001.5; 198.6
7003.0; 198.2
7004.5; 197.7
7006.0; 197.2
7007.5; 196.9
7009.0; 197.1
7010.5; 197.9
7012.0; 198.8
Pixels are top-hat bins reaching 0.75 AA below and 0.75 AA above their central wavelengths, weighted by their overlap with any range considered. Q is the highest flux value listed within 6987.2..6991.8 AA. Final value 198.7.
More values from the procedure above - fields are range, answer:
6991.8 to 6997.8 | 199.3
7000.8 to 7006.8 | 198.6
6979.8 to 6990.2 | 198.9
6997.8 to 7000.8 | 199.2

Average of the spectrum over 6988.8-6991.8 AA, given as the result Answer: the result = 198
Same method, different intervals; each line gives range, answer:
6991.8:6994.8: 199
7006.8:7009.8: 197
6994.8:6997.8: 199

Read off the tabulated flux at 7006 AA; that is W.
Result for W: 197.2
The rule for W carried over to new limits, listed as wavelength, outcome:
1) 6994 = 198.8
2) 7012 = 198.8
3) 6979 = 192.6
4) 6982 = 196.1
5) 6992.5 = 198.4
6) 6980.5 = 194.1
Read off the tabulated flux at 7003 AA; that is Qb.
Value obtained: 198.2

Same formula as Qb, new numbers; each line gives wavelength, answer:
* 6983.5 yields 197.8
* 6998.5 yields 199.2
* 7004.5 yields 197.7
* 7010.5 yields 197.9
